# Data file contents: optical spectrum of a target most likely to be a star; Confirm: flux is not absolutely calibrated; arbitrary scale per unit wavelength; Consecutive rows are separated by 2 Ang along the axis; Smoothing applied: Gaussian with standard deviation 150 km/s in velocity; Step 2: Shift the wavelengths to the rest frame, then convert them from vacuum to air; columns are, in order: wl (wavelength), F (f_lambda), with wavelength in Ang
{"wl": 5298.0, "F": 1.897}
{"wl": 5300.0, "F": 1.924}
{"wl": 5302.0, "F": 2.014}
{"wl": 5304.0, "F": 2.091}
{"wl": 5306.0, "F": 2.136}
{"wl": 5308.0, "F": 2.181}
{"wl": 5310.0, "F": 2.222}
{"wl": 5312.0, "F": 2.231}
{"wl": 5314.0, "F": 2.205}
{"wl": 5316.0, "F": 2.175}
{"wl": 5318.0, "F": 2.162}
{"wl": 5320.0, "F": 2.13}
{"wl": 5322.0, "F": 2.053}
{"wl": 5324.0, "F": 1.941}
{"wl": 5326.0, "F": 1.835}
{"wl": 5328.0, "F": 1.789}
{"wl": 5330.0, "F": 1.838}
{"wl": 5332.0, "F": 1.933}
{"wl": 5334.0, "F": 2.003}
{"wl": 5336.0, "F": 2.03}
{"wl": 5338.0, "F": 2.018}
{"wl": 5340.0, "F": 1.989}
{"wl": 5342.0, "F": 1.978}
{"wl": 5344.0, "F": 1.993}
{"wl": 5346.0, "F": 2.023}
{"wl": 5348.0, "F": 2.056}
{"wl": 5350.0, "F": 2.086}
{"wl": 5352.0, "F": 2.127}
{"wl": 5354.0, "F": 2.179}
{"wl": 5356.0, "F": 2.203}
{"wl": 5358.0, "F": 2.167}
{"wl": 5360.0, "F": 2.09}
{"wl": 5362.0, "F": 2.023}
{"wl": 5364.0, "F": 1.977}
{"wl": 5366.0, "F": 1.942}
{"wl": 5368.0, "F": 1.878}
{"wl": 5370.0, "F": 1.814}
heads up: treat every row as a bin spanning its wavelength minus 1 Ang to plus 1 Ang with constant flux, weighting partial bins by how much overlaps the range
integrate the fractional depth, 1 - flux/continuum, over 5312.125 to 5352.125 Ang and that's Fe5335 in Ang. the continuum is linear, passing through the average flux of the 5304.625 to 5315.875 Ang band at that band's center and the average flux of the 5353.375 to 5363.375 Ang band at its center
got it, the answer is 2.6 Ang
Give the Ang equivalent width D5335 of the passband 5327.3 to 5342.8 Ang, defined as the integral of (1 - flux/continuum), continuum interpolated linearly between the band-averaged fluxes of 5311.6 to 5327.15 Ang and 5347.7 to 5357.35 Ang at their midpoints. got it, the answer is 1.2 Ang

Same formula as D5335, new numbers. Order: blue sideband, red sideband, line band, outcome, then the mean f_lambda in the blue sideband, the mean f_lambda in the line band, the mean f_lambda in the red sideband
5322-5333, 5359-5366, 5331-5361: -1.6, 1.88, 2.06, 2.02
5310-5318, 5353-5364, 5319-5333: 1.6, 2.2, 1.93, 2.12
